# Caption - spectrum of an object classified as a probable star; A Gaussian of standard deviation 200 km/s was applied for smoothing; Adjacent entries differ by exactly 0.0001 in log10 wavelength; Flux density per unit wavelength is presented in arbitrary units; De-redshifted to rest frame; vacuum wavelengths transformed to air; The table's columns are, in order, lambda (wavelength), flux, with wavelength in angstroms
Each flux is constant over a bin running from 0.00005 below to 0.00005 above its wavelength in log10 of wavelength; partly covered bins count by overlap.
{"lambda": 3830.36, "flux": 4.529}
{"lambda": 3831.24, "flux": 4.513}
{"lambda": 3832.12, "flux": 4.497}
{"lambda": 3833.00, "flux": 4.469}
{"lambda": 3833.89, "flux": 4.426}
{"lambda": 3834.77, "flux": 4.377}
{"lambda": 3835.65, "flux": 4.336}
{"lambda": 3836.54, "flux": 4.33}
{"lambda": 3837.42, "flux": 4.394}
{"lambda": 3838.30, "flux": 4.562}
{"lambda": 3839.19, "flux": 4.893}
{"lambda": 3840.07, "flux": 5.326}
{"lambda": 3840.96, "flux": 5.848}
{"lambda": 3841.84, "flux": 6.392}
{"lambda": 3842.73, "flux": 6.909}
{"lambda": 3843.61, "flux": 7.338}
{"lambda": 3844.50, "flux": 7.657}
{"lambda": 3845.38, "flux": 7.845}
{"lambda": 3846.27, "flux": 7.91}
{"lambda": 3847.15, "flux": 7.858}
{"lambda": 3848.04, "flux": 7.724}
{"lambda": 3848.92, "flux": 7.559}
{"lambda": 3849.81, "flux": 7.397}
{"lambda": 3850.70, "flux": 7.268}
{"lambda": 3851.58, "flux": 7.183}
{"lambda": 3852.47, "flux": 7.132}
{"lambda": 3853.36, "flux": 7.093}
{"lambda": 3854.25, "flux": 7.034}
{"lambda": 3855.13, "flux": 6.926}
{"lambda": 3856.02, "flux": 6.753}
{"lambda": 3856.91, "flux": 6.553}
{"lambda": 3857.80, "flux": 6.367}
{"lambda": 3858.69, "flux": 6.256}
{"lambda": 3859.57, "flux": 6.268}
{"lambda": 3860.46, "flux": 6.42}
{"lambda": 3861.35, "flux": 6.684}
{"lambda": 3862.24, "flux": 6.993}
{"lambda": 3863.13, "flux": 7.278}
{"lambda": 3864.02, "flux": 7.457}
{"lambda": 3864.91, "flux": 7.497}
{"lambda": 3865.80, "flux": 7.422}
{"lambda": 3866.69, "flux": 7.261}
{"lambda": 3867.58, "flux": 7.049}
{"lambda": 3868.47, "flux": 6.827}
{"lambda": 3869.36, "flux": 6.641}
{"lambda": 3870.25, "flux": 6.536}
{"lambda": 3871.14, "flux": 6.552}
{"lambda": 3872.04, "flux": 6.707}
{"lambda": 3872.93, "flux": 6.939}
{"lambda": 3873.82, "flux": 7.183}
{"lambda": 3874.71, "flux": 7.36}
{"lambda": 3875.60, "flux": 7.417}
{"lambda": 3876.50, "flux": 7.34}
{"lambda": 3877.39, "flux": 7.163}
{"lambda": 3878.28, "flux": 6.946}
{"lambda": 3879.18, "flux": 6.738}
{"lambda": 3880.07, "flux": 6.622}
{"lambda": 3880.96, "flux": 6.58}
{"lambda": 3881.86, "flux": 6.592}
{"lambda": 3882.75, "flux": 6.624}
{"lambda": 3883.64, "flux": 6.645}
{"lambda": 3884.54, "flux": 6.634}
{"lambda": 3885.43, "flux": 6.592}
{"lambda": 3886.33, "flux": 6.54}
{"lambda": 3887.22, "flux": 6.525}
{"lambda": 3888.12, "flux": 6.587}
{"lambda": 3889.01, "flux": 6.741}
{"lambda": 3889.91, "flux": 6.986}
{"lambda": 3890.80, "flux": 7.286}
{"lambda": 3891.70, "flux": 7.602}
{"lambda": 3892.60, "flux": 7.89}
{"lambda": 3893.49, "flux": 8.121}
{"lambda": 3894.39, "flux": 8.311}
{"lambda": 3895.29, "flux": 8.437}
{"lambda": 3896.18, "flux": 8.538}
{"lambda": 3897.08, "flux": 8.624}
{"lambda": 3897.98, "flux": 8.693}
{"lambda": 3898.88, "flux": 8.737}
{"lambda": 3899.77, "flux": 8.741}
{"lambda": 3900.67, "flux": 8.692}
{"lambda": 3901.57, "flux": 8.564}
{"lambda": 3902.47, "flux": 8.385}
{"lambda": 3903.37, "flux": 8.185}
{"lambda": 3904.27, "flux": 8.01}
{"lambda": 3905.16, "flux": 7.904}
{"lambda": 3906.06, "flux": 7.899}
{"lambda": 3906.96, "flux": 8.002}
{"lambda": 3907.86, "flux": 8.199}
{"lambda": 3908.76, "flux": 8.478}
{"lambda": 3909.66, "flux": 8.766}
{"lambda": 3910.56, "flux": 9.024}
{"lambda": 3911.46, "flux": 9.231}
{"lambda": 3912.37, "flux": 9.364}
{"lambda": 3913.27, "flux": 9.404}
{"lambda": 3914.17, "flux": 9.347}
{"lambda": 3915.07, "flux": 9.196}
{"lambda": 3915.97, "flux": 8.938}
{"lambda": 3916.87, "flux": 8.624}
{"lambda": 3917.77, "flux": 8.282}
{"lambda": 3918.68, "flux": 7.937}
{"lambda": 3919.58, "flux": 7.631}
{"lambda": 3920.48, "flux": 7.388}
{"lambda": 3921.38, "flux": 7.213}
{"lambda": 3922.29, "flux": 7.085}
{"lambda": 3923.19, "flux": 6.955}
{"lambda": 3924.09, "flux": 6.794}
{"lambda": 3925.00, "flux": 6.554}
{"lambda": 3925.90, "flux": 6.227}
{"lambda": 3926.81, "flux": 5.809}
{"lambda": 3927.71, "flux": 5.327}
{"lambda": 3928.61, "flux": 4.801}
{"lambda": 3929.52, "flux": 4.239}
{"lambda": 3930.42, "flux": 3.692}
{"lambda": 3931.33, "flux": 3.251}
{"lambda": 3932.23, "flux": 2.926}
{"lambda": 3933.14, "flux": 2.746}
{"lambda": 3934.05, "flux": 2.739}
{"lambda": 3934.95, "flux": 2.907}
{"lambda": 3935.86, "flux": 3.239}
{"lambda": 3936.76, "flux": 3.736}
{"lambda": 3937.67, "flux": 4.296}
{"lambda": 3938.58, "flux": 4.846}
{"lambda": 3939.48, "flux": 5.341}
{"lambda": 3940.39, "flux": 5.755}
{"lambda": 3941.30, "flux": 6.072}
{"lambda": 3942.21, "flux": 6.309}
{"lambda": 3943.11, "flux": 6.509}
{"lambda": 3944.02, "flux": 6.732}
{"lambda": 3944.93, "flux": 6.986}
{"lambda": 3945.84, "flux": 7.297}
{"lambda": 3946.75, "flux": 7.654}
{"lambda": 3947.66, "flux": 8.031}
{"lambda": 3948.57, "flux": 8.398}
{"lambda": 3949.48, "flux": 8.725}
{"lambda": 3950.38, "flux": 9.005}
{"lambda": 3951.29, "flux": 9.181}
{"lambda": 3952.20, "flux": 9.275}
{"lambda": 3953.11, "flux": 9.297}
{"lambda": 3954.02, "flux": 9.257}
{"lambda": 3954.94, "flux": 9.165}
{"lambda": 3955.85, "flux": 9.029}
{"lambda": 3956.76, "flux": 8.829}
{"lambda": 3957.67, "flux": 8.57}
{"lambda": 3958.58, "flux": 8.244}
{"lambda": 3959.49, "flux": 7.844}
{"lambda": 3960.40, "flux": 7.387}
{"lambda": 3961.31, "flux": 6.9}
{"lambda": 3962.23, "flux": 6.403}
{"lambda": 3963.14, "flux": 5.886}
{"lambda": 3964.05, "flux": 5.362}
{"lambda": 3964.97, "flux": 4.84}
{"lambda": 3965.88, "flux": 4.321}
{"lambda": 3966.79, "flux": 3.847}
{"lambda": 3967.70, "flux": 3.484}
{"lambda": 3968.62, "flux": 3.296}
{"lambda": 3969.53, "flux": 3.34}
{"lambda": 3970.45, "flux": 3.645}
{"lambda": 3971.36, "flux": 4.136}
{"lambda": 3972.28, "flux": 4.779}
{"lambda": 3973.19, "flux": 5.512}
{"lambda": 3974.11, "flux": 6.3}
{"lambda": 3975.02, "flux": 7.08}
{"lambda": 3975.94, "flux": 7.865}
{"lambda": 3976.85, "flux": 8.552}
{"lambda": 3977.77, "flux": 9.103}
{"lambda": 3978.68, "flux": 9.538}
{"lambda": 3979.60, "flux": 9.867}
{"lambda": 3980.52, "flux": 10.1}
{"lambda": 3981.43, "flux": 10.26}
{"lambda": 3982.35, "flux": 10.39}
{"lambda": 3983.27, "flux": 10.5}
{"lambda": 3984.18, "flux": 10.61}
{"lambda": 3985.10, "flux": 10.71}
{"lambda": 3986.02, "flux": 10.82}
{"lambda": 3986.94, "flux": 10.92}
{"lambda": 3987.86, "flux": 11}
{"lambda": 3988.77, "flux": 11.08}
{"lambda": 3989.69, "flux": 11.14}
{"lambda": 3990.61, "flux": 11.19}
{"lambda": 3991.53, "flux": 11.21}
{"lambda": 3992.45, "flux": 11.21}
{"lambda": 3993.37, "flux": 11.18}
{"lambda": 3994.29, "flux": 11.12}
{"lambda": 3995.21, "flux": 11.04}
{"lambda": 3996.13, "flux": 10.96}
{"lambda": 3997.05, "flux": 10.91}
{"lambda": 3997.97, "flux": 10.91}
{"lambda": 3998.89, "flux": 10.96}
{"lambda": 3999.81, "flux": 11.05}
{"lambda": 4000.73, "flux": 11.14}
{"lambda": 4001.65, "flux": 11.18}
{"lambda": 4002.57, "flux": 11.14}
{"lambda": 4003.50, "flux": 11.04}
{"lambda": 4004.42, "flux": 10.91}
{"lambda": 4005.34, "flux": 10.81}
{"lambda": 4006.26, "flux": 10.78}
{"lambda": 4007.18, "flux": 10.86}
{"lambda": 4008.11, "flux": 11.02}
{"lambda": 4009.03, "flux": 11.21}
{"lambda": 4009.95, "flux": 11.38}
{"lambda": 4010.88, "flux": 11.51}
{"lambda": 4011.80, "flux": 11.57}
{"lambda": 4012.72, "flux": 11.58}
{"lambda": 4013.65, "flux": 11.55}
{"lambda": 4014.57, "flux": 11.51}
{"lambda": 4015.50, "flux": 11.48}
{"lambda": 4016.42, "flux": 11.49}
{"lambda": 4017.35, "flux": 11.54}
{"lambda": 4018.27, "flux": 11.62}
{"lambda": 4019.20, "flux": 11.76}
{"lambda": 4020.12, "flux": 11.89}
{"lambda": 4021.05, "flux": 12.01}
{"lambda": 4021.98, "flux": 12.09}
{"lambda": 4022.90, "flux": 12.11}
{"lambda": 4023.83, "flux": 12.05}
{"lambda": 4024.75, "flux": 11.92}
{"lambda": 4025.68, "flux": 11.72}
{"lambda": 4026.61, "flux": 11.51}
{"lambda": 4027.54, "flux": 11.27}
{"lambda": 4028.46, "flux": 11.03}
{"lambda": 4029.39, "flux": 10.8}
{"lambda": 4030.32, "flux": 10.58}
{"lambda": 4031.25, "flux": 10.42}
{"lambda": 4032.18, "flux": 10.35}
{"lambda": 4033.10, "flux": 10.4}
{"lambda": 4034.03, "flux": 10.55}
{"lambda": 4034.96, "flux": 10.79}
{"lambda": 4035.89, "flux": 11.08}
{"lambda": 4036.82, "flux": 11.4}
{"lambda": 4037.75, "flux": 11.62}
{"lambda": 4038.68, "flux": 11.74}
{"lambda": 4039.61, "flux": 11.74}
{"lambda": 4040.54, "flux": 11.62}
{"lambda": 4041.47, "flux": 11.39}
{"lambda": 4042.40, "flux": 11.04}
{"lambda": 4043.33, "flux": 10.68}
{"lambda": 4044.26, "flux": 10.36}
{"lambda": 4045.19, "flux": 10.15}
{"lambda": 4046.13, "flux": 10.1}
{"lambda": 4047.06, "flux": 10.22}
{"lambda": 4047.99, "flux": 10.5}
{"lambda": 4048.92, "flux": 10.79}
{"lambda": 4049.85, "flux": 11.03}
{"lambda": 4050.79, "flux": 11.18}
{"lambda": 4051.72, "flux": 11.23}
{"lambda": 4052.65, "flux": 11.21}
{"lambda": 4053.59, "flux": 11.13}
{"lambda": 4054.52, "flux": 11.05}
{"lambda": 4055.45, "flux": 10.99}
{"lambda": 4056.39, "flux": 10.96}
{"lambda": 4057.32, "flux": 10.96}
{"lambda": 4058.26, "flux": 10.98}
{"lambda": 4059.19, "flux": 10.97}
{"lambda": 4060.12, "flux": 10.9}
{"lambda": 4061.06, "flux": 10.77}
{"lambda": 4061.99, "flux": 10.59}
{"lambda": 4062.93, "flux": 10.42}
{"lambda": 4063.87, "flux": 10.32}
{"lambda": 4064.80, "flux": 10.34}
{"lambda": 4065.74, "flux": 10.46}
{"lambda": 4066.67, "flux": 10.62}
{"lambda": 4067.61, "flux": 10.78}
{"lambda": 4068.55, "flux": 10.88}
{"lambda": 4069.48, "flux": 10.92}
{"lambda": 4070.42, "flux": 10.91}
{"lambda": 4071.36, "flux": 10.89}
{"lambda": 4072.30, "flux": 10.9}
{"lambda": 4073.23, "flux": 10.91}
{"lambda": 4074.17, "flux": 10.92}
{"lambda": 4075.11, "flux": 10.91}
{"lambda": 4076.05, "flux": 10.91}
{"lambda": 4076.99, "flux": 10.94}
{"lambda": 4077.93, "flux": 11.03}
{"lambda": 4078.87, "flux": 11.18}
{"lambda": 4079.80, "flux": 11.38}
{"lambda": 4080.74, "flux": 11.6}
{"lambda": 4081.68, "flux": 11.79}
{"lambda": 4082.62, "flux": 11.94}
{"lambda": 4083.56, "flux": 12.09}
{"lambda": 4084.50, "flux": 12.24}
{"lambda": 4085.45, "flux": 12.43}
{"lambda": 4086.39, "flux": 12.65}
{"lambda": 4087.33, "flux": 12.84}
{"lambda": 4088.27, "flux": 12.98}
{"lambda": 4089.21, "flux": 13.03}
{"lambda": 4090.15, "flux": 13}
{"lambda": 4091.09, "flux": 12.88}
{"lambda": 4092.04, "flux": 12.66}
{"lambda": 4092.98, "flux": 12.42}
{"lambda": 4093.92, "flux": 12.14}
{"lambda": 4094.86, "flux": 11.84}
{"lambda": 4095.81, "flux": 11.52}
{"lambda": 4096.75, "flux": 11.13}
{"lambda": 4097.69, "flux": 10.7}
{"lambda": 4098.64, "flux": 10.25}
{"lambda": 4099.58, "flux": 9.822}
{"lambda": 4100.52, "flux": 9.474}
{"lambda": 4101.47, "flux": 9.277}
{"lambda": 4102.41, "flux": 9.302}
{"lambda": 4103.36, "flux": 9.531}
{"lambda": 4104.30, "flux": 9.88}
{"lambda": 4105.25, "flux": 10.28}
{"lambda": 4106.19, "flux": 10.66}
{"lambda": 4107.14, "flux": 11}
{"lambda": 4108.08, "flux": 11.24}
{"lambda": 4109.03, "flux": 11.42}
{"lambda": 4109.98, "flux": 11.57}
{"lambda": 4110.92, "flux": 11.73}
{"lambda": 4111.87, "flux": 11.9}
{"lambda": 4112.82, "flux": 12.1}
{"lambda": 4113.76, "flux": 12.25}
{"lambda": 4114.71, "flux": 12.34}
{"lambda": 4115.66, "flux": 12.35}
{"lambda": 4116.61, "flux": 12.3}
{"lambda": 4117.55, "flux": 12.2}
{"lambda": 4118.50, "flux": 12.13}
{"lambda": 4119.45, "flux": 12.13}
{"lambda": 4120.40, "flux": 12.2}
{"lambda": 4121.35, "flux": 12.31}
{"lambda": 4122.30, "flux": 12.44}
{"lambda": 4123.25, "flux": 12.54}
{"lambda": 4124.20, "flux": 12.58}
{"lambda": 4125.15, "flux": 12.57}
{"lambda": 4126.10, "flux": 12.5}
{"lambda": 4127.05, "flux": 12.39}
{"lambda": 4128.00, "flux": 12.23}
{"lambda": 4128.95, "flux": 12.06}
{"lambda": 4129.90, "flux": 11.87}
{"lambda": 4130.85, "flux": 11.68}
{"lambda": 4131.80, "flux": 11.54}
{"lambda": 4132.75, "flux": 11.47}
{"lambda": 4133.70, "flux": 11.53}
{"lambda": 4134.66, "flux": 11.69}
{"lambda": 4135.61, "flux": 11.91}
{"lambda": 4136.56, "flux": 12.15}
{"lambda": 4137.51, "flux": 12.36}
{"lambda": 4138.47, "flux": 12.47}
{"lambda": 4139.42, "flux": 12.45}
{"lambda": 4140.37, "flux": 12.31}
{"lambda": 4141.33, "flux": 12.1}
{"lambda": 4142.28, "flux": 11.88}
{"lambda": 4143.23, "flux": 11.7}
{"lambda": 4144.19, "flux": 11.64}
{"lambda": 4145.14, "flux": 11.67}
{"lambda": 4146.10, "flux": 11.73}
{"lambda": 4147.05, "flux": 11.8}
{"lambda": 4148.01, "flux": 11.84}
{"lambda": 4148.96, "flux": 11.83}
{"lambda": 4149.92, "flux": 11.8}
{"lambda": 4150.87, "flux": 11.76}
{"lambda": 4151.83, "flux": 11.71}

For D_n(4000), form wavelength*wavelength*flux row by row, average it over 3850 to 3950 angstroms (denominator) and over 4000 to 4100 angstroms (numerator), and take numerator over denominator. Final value 1.74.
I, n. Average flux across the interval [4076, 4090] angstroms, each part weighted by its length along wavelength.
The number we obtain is 12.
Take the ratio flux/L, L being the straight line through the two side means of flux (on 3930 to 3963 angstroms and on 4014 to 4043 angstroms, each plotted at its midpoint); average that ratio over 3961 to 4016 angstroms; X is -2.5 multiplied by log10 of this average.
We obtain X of -0.01 mag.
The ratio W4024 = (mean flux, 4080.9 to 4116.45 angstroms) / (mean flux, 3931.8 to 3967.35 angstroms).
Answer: 1.77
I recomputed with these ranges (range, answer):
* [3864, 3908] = 7.43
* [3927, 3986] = 6.66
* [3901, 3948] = 6.71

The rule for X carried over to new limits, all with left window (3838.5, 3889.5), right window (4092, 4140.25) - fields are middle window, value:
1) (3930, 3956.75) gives 0.308 mag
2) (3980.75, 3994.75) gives -0.181 mag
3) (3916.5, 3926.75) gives 0.099 mag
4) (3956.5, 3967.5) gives 0.329 mag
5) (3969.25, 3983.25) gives 0.197 mag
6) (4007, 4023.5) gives -0.190 mag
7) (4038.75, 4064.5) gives -0.048 mag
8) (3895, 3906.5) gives -0.117 mag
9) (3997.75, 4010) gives -0.161 mag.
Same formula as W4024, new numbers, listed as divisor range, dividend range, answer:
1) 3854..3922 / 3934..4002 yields 1.06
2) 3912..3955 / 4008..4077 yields 1.67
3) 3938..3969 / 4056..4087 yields 1.59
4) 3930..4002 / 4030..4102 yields 1.44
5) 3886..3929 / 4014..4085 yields 1.41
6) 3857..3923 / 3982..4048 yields 1.47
